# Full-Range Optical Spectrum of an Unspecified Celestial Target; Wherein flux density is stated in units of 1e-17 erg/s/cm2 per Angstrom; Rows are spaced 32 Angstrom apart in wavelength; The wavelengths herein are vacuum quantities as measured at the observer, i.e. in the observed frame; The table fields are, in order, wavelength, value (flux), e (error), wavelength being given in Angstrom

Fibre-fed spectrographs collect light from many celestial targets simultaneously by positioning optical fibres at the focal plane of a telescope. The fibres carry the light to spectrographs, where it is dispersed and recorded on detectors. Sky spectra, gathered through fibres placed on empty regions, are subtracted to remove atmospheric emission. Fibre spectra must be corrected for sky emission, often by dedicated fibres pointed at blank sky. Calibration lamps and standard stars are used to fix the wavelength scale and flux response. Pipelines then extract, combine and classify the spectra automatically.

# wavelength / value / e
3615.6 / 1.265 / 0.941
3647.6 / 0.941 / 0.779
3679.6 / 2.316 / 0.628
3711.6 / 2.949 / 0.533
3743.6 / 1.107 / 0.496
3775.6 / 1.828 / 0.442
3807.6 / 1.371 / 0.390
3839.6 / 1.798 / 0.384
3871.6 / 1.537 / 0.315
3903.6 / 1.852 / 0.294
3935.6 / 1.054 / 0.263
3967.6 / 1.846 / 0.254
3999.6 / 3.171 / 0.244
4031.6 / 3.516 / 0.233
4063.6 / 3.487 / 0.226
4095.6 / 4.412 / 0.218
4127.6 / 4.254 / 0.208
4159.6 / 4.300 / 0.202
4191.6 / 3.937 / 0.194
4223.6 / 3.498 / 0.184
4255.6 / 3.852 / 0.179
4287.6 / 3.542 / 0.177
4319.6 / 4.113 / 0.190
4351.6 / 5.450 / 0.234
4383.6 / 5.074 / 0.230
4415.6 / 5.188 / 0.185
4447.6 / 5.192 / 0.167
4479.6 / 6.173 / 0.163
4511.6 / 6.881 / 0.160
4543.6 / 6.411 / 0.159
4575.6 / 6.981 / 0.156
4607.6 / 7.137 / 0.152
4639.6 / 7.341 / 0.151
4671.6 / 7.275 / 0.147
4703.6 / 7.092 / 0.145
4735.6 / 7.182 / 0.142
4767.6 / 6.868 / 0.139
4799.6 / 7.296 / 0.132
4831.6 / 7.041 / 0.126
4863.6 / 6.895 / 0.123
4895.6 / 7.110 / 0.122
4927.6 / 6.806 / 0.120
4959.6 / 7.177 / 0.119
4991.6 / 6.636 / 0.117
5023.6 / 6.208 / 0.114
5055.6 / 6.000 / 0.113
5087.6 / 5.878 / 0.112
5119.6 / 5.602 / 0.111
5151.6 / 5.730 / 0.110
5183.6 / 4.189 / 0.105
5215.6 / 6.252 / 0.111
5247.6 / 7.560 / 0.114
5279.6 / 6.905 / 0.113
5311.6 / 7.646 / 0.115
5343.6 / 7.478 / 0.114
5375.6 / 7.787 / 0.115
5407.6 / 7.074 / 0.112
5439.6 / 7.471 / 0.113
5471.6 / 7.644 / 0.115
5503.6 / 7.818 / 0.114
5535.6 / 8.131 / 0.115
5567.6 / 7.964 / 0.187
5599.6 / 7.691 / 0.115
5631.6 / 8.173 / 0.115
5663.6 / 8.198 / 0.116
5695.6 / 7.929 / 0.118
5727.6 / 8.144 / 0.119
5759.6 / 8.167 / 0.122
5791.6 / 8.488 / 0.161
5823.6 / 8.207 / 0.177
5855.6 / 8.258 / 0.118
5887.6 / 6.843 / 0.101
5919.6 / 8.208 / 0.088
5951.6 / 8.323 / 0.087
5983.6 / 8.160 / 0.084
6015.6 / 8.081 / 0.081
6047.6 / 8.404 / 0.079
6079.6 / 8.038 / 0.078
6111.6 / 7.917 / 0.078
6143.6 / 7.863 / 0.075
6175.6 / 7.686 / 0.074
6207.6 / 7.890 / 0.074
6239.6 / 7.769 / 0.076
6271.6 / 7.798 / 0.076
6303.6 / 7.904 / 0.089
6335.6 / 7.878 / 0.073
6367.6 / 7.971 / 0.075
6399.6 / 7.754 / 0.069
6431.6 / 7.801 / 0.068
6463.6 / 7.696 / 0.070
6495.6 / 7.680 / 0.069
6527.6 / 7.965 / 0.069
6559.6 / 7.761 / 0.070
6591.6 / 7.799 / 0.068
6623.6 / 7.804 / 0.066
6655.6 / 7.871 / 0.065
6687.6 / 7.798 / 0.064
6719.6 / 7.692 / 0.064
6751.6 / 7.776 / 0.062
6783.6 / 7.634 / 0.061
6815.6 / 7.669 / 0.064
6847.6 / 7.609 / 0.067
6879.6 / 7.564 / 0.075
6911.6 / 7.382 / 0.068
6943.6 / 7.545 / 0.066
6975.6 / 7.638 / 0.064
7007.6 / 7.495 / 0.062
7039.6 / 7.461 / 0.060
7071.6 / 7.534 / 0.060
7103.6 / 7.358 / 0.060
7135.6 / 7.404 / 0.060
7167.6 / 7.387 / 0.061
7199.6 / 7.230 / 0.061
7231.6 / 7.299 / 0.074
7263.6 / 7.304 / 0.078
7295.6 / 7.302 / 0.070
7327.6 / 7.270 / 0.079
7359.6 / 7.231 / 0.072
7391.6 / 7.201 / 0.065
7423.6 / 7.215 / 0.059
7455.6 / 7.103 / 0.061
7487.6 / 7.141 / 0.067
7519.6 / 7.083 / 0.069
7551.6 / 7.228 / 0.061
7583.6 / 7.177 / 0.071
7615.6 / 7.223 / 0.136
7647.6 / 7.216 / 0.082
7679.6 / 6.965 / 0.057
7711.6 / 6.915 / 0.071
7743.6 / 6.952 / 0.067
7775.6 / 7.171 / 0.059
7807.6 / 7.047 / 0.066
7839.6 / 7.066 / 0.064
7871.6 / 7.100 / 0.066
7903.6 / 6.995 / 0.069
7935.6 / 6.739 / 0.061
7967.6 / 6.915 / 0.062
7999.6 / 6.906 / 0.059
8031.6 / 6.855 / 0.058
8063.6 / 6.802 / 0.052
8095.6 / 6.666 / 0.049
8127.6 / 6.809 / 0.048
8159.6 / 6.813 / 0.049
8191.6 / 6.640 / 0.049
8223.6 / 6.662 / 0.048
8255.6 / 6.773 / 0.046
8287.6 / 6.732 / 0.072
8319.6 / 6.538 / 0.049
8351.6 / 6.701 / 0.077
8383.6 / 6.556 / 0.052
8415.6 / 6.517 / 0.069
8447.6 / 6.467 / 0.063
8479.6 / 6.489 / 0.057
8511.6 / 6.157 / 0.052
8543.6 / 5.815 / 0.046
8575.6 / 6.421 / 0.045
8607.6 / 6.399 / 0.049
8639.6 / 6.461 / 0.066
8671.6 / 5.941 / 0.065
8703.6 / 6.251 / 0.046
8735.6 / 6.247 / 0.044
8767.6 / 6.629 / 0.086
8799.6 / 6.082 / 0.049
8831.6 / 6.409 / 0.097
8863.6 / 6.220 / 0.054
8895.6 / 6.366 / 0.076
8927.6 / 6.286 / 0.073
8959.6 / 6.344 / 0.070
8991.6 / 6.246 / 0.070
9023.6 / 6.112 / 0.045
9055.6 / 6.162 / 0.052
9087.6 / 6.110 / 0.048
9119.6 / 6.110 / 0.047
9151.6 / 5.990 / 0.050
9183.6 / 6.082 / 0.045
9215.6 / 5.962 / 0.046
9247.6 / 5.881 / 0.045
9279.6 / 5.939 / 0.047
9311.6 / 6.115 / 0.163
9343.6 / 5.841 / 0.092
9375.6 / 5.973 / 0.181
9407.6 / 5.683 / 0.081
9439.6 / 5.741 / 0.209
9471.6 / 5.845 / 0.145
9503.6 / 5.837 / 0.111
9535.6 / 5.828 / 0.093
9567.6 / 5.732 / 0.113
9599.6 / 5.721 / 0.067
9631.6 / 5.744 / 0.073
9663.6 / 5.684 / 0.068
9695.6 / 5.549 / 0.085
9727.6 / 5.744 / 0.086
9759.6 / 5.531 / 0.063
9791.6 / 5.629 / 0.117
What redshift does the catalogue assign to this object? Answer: 0.00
